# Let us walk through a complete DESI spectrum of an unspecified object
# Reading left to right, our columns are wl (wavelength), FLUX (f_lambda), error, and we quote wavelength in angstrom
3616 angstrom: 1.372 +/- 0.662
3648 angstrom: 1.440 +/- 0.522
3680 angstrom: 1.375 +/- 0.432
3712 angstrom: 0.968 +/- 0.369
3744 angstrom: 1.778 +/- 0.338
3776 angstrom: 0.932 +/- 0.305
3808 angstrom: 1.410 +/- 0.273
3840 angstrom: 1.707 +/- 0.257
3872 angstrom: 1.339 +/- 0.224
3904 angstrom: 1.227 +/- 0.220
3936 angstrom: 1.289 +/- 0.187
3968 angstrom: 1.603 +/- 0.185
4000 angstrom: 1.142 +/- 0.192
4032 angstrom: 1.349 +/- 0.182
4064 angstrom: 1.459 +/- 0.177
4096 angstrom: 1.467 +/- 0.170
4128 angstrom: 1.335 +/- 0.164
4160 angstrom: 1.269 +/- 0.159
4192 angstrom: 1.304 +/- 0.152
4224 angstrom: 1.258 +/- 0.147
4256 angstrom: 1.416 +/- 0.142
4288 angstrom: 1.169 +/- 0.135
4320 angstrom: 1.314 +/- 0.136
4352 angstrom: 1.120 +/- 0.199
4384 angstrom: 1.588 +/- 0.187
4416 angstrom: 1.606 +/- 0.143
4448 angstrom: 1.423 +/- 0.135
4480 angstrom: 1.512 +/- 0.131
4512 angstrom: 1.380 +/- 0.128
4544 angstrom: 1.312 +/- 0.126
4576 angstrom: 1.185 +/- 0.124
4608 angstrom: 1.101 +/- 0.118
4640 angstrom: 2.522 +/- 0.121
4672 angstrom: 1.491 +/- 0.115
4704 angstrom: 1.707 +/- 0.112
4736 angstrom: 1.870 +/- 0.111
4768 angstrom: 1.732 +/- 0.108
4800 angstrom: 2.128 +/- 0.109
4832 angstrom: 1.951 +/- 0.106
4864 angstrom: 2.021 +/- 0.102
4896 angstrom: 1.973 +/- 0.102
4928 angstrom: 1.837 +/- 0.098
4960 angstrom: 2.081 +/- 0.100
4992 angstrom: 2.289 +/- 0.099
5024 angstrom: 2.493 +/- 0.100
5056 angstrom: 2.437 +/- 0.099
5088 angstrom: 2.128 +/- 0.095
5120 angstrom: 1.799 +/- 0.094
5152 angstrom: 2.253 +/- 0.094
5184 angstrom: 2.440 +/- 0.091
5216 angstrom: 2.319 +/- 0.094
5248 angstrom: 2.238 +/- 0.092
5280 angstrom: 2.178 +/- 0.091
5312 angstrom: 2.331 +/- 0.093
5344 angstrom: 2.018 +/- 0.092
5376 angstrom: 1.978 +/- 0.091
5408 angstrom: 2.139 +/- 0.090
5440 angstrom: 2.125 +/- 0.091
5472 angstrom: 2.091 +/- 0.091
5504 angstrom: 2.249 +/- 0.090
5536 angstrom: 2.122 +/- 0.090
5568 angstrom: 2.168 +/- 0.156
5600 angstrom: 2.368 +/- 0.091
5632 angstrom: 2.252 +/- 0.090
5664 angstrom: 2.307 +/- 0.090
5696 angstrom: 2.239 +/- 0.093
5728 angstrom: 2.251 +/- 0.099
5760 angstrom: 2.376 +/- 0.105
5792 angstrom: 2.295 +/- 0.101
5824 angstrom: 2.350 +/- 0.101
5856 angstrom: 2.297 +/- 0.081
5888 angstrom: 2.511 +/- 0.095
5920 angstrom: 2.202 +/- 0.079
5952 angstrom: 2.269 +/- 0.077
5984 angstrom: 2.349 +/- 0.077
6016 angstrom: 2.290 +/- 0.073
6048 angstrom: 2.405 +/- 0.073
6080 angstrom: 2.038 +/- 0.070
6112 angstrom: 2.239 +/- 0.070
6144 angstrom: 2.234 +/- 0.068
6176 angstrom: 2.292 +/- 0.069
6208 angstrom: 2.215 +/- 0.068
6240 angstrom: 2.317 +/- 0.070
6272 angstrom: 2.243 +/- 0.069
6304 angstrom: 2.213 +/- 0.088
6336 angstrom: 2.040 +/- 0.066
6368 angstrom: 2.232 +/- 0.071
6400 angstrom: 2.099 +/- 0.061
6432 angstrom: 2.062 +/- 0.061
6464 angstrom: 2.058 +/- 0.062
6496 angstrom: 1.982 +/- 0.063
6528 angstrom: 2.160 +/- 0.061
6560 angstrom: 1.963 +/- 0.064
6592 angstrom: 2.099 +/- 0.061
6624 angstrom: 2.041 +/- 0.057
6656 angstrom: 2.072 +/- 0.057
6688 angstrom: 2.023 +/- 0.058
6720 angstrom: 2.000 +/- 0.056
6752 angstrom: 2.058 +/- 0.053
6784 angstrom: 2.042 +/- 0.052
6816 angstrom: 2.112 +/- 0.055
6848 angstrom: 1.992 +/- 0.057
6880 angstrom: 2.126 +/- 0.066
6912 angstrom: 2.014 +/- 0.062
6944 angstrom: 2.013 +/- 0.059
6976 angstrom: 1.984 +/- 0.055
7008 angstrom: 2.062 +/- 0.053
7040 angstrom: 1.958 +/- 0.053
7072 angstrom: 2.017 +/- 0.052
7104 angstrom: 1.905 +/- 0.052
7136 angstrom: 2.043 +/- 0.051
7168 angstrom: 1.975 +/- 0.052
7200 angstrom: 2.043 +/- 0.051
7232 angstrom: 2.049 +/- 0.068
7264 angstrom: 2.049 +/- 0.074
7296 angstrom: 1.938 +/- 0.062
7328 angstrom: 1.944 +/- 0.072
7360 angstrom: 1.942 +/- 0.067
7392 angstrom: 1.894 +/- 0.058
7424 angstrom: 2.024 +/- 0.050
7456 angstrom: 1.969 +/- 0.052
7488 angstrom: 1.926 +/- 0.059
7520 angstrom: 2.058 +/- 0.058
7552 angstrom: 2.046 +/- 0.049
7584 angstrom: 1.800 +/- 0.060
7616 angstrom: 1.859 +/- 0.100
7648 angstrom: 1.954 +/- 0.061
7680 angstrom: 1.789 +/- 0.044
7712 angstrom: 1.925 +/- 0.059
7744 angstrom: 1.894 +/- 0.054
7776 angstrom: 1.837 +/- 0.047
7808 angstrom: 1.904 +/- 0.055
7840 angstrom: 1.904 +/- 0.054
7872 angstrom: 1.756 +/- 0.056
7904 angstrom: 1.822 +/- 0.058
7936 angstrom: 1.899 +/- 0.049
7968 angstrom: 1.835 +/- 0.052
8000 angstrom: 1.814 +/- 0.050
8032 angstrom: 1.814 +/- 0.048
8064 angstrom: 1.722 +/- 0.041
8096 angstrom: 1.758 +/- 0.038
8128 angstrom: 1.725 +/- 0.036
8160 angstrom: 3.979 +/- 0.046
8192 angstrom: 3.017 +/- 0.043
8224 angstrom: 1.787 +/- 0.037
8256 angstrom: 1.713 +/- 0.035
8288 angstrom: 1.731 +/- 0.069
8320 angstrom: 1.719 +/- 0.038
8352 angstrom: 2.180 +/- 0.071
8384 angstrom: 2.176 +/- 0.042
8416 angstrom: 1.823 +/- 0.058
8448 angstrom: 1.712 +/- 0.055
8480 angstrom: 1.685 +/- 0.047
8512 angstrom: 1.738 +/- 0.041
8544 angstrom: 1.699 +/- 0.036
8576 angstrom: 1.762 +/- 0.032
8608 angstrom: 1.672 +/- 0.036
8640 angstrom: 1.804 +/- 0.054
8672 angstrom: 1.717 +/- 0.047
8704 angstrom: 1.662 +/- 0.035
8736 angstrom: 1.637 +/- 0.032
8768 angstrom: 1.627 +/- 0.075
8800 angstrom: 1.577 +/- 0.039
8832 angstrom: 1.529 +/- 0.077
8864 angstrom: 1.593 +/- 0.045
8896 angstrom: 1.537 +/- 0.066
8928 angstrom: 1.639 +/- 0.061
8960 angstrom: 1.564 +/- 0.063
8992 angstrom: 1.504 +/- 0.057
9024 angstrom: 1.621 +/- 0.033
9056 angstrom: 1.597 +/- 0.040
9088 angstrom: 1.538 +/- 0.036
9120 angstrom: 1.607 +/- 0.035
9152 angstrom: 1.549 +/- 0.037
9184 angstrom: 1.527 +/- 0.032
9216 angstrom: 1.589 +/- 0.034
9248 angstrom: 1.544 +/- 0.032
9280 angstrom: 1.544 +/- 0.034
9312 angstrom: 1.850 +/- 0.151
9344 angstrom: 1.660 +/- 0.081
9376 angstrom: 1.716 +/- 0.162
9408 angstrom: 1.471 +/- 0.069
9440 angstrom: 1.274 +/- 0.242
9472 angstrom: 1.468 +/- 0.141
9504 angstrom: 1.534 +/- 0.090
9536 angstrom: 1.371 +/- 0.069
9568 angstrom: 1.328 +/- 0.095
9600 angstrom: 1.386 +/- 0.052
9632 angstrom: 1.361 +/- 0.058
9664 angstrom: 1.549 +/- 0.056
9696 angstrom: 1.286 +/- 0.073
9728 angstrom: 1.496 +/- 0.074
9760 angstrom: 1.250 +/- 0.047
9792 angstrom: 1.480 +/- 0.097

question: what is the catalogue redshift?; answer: 0.25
